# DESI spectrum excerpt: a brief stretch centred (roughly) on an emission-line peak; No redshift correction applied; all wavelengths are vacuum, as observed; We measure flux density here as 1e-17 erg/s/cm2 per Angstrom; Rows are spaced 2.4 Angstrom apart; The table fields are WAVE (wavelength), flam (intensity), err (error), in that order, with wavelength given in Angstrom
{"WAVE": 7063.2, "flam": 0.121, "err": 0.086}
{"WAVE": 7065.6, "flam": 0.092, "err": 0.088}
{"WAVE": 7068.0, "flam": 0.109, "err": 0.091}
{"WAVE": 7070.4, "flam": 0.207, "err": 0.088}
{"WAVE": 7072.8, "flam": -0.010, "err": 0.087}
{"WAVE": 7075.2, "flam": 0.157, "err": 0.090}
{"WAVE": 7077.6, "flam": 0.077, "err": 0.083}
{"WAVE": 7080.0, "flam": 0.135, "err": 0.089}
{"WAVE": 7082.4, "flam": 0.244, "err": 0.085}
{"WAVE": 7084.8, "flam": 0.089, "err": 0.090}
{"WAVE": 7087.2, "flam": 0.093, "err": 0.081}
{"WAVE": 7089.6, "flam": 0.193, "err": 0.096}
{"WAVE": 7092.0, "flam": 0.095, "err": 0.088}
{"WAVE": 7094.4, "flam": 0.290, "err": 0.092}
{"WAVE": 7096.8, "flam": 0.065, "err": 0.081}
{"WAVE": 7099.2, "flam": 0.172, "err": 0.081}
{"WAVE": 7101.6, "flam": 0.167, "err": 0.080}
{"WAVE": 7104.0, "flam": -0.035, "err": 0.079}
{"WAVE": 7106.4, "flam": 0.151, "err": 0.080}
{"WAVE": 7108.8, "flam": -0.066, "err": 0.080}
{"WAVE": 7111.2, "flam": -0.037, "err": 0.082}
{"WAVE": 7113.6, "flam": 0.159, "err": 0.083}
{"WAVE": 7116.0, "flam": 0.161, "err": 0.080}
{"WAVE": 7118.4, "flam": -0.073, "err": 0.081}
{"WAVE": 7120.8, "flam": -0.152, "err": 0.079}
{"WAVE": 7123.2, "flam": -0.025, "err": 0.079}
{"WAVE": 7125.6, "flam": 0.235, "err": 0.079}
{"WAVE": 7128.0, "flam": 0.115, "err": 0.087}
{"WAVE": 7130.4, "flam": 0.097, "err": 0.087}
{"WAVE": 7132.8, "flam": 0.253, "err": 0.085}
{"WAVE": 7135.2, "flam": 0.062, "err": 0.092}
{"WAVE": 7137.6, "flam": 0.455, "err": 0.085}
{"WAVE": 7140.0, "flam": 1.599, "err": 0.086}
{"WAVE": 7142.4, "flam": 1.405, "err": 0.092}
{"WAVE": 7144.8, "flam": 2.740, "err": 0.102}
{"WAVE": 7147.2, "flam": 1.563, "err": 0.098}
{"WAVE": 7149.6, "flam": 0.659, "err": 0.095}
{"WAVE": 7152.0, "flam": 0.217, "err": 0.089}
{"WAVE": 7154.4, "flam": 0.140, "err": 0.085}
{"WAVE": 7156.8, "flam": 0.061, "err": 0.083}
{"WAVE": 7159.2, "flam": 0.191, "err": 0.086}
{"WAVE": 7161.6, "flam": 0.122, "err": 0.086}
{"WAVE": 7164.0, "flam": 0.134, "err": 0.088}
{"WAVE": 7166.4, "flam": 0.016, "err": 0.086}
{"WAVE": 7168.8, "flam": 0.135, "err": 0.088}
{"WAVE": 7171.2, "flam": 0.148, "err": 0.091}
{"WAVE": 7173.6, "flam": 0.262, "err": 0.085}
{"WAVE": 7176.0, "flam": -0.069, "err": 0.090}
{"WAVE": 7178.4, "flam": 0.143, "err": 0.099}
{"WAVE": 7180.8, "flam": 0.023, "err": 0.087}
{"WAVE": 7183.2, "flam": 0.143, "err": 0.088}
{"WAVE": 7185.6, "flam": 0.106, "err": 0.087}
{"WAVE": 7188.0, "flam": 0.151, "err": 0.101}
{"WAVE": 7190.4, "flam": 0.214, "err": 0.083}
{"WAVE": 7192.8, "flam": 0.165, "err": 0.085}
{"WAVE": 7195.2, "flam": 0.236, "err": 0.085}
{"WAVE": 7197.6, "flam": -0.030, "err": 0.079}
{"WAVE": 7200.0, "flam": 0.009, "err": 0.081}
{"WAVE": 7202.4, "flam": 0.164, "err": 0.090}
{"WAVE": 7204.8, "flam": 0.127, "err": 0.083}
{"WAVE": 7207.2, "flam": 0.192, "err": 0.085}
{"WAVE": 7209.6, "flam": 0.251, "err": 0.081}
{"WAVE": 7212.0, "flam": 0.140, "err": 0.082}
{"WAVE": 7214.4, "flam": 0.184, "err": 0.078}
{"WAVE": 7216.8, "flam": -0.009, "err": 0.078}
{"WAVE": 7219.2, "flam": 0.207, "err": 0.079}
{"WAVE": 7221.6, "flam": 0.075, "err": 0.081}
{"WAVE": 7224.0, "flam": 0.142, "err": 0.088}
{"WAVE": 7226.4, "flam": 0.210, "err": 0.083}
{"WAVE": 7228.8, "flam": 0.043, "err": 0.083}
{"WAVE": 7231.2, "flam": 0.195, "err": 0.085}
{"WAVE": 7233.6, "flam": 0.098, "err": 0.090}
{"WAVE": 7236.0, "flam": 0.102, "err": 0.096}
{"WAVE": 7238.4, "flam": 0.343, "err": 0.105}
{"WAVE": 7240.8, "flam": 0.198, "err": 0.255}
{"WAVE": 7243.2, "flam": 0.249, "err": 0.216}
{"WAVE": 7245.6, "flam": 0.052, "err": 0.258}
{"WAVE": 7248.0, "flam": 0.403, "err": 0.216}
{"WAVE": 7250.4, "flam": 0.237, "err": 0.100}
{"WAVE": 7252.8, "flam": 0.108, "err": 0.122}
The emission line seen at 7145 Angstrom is [O II] 3727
